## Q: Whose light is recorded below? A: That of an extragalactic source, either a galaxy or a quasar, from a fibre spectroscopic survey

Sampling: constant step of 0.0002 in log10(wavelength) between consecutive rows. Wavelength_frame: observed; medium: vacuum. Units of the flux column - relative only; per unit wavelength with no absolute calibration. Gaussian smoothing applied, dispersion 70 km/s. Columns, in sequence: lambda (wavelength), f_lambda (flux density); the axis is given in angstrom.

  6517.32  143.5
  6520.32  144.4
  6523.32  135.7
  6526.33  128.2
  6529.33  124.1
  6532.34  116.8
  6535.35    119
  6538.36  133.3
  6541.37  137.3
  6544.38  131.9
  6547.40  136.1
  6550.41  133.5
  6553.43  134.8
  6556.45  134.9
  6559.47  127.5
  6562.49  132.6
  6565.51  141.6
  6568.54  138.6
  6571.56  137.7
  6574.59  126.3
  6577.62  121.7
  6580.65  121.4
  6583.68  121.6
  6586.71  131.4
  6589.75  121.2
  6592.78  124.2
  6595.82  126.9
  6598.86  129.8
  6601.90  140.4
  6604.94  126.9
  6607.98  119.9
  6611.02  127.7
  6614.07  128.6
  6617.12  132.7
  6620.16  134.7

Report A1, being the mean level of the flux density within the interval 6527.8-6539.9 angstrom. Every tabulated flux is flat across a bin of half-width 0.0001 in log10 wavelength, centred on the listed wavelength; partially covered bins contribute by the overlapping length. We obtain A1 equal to 123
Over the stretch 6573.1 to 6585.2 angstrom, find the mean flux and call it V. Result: 123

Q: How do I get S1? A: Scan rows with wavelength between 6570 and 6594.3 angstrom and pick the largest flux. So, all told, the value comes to 137.7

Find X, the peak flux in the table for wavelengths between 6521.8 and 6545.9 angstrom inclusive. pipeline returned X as 137.3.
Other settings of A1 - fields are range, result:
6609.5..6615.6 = 128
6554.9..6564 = 132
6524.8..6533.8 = 123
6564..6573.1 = 139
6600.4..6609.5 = 129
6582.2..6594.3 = 125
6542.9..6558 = 134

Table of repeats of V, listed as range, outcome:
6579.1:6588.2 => 125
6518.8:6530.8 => 133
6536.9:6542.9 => 135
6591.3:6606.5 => 130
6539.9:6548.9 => 135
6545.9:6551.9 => 135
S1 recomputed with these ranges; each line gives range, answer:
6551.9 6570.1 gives 141.6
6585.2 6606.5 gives 140.4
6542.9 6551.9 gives 136.1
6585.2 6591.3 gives 131.4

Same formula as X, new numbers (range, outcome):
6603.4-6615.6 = 128.6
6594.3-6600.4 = 129.8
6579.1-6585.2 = 121.6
